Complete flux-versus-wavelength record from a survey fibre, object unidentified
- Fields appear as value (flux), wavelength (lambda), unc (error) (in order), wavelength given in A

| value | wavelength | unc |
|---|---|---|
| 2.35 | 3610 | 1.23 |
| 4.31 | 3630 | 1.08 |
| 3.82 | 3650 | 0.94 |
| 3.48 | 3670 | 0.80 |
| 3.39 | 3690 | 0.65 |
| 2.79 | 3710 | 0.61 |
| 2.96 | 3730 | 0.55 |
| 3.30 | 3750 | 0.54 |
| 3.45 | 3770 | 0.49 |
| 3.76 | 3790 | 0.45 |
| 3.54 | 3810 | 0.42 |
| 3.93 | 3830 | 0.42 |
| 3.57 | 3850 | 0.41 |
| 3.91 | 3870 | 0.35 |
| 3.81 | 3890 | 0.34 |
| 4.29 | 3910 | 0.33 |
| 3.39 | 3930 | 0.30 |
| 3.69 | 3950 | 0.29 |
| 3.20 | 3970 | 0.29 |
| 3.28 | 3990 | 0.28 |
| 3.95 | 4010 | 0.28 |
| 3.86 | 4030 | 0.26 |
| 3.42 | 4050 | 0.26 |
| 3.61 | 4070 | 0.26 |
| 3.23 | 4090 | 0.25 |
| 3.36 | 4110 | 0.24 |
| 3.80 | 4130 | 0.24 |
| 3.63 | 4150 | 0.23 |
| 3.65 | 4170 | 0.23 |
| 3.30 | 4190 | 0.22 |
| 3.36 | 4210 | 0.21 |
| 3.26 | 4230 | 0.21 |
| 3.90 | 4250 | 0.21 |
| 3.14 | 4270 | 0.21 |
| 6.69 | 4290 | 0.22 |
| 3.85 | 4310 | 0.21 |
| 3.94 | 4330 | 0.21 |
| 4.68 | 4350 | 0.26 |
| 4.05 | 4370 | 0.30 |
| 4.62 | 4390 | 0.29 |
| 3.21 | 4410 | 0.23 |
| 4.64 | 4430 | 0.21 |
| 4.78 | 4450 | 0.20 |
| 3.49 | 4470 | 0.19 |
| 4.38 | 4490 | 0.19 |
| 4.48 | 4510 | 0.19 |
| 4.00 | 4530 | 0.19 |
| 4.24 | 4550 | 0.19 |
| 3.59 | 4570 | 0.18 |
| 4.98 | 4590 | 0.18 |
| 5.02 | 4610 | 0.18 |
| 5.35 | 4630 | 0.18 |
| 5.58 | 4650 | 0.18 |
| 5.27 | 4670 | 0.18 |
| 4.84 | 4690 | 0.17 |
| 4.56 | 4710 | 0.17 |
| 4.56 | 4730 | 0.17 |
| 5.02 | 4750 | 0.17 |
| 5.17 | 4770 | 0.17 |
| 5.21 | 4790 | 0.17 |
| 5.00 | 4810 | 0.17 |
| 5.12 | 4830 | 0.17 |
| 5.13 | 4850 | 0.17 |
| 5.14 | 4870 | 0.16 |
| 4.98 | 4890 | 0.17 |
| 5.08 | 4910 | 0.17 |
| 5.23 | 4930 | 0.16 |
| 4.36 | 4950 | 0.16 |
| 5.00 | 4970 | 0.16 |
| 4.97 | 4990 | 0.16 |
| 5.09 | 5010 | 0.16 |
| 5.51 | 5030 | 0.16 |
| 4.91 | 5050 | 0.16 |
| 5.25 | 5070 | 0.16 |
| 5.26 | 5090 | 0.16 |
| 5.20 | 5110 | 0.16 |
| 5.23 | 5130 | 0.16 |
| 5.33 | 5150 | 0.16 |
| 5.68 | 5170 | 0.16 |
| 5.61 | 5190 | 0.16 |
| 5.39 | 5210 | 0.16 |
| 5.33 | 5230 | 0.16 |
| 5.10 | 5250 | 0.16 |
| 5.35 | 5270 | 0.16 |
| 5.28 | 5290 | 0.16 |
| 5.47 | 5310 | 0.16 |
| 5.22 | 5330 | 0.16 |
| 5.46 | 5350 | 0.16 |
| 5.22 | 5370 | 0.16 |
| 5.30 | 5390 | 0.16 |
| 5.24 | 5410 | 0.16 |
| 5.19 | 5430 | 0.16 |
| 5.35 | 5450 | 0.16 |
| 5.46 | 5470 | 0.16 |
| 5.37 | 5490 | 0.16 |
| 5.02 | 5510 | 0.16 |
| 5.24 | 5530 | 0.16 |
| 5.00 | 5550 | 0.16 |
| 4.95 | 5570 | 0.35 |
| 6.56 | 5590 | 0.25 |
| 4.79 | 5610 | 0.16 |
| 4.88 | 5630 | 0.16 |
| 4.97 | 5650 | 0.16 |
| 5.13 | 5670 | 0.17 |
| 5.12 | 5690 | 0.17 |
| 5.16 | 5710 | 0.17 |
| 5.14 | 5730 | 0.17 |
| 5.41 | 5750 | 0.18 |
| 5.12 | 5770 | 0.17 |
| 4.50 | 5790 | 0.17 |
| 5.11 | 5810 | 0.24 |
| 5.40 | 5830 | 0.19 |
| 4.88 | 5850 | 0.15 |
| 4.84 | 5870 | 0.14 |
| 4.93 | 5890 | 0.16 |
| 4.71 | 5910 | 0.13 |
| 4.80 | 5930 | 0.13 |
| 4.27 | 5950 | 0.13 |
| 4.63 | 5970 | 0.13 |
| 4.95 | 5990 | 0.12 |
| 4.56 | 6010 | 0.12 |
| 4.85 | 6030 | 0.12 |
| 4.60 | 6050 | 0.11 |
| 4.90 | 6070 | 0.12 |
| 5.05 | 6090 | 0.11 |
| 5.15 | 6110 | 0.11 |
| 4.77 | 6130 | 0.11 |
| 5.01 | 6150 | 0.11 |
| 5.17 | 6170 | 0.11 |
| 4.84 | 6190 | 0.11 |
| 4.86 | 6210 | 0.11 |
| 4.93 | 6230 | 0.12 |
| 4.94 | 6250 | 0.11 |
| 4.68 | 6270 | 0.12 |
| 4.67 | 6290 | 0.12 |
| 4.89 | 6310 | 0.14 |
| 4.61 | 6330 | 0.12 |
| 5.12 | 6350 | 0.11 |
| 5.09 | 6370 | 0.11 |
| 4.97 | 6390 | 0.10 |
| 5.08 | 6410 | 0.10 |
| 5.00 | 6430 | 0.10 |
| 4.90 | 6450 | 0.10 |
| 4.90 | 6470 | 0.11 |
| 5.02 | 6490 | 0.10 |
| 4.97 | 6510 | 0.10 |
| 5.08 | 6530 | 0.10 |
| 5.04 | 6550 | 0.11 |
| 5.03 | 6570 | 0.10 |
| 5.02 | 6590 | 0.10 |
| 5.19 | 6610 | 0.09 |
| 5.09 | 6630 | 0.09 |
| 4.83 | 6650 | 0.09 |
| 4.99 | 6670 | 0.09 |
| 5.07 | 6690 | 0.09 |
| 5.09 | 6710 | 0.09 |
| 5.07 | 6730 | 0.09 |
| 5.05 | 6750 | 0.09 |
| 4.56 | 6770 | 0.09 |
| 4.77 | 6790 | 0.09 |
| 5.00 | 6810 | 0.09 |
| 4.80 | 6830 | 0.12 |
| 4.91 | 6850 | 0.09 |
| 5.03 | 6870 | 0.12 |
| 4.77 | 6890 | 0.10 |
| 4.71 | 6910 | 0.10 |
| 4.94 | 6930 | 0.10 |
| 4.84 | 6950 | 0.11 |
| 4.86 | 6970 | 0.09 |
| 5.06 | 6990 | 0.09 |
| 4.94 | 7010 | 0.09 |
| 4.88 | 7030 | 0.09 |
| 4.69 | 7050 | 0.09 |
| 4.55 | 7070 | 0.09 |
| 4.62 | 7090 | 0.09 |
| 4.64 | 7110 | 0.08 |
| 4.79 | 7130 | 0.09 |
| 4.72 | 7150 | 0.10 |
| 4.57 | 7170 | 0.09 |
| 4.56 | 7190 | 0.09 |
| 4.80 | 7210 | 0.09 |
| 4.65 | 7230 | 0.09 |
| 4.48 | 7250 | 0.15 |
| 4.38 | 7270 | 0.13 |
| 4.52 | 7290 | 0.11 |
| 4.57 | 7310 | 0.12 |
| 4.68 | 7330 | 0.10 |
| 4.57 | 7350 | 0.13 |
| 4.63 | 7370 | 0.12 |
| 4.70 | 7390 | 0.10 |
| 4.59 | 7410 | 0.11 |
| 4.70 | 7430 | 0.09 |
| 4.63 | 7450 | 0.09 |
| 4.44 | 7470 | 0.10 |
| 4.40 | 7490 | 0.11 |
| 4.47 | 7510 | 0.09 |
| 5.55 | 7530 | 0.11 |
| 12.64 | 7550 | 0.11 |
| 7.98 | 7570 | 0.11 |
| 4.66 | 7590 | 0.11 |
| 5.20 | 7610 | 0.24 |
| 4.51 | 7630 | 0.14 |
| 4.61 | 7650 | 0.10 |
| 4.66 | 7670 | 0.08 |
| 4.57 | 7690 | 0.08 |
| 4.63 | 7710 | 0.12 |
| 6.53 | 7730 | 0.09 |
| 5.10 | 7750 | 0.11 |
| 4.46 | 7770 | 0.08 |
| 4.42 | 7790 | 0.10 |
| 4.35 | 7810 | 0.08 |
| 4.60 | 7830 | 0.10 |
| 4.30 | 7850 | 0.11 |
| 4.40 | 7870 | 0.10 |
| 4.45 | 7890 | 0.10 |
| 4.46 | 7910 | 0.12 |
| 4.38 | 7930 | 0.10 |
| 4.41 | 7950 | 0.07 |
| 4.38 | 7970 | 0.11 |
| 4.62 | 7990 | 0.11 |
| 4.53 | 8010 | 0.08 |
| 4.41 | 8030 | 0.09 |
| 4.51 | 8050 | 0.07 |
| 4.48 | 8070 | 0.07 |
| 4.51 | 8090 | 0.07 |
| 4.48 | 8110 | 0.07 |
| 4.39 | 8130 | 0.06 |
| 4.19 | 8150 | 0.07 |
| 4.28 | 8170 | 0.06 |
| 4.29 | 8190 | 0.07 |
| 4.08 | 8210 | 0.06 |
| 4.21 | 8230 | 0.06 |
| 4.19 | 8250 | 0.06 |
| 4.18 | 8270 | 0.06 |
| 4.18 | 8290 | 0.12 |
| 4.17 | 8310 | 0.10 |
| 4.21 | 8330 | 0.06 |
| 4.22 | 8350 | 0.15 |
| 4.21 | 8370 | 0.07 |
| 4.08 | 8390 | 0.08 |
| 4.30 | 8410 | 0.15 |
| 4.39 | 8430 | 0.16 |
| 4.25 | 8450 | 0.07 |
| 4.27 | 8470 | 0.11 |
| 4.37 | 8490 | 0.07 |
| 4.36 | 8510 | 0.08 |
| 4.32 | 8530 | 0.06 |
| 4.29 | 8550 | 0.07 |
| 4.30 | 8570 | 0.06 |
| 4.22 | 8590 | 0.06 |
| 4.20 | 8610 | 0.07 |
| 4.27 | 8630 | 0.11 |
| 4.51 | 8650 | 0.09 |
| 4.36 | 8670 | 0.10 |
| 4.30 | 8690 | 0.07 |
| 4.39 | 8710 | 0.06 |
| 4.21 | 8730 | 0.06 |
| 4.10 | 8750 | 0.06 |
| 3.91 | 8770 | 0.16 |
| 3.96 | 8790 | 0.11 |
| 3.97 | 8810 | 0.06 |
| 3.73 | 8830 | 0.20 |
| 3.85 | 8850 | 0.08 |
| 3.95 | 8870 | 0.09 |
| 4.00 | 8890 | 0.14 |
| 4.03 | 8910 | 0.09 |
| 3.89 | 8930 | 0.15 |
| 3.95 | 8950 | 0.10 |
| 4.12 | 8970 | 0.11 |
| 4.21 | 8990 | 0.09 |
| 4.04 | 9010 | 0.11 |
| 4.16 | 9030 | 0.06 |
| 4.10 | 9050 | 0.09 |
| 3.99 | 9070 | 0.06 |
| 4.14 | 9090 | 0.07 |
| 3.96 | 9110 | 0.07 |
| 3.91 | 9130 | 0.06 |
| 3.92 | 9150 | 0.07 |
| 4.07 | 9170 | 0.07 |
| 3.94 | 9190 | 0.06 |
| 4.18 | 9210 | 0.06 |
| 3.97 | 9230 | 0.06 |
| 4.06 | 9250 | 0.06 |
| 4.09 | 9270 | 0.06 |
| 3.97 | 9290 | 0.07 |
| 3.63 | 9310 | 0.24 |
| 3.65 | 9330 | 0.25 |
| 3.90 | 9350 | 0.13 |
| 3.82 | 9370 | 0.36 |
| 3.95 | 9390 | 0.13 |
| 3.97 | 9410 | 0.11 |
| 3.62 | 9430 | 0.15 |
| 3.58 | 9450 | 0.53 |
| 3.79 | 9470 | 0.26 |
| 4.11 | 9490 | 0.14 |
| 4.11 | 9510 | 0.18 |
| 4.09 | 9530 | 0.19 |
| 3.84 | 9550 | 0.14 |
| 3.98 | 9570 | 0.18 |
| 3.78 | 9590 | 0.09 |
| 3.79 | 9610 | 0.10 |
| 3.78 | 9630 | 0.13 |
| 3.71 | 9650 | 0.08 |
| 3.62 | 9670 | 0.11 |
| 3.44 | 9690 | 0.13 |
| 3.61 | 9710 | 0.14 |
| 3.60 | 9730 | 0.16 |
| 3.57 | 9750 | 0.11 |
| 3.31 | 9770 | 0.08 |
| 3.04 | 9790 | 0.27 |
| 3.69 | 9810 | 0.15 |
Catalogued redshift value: 0.15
